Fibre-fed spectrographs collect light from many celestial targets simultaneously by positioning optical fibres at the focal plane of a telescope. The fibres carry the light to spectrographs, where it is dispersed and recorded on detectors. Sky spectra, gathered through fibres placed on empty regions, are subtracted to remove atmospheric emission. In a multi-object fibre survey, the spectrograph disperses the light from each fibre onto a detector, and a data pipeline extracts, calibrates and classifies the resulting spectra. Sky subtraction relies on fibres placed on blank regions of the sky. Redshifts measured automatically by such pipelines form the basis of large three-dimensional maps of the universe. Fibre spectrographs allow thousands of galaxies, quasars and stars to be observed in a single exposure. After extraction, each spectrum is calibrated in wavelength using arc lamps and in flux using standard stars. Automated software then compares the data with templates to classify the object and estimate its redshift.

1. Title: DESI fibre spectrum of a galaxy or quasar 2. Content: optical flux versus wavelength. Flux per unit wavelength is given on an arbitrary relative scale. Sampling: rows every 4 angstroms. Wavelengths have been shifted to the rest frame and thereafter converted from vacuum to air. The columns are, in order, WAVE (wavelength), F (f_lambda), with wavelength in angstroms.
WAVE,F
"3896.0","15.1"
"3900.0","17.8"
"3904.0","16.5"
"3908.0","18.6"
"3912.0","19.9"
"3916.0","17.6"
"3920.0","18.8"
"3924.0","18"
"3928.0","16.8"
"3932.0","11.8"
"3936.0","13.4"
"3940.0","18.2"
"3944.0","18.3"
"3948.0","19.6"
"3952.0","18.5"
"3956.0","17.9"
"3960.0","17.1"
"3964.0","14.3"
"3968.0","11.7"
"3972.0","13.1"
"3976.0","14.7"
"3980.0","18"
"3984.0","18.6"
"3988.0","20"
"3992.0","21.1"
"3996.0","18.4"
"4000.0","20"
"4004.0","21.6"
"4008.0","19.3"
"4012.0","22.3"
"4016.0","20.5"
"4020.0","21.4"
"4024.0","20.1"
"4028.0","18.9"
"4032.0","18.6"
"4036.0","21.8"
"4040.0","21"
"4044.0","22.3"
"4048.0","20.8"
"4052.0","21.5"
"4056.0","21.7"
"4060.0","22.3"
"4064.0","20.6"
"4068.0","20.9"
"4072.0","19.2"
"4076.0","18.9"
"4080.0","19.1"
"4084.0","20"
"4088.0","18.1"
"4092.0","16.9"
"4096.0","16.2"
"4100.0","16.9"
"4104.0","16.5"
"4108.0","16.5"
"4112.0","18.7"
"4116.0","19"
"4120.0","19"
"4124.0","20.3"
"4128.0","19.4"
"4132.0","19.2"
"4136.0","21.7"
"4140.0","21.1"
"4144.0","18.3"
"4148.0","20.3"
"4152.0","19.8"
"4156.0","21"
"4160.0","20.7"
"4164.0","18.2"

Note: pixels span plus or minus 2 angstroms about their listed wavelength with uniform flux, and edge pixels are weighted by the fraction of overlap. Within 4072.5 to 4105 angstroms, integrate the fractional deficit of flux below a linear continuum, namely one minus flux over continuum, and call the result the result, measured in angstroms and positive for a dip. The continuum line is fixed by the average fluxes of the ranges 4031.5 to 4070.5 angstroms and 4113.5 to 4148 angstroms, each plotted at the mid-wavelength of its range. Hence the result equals 4.1 angstroms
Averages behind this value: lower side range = 21.2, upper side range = 19.8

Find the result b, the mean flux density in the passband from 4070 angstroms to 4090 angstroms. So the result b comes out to 19.1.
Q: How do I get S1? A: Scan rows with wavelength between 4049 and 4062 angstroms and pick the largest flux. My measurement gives 22.3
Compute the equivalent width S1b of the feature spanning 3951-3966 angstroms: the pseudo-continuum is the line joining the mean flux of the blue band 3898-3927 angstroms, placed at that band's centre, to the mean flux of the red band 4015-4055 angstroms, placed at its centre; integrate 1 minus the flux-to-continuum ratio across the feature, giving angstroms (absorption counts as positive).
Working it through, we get 1.8 angstroms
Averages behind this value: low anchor 18.1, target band 16.8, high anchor 20.7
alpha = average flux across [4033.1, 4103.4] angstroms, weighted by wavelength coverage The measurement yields 19.8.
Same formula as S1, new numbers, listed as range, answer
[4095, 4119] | 19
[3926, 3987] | 19.6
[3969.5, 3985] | 18.6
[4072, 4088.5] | 20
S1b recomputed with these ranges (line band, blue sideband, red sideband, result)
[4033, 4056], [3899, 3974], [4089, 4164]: -4.34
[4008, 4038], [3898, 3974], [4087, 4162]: -4.54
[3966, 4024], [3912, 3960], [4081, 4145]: -3.02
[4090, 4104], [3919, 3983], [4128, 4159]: 1.88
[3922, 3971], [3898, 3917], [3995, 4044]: 6.93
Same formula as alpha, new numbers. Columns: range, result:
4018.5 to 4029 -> 20.2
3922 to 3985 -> 16.2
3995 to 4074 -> 20.7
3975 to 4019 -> 19.7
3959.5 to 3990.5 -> 16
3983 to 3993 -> 19.9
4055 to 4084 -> 20.3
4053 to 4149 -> 19.2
